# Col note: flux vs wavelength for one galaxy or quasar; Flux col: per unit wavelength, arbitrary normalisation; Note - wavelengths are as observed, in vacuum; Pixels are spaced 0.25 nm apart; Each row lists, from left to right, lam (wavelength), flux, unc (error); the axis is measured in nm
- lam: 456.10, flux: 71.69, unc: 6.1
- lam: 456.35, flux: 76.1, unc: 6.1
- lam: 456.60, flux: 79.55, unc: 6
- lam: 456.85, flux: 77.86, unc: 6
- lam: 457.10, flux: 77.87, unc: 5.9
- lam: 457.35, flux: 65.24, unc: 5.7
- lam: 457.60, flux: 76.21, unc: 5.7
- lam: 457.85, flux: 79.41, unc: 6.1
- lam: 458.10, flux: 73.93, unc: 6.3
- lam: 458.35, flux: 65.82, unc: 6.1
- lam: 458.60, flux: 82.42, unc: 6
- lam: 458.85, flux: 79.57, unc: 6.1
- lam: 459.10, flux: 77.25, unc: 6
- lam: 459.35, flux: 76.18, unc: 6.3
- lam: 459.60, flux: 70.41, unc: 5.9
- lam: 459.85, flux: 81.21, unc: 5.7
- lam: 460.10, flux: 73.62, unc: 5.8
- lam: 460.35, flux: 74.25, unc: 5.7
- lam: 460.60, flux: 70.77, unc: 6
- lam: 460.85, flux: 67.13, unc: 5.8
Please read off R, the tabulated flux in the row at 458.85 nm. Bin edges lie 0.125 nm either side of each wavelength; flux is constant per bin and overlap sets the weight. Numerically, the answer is 79.57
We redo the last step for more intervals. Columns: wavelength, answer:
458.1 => 73.93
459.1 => 77.25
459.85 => 81.21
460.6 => 70.77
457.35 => 65.24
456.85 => 77.86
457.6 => 76.21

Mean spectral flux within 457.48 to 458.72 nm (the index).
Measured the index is 75.5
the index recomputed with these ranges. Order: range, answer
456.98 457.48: 71.5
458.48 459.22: 79.7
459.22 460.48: 75.1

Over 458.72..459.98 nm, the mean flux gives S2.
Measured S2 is 76.9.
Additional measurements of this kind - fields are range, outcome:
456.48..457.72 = 75.3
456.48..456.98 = 78.7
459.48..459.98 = 75.8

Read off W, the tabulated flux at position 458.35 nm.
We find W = 65.82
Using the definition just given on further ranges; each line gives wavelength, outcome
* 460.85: 67.13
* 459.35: 76.18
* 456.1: 71.69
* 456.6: 79.55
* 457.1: 77.87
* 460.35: 74.25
